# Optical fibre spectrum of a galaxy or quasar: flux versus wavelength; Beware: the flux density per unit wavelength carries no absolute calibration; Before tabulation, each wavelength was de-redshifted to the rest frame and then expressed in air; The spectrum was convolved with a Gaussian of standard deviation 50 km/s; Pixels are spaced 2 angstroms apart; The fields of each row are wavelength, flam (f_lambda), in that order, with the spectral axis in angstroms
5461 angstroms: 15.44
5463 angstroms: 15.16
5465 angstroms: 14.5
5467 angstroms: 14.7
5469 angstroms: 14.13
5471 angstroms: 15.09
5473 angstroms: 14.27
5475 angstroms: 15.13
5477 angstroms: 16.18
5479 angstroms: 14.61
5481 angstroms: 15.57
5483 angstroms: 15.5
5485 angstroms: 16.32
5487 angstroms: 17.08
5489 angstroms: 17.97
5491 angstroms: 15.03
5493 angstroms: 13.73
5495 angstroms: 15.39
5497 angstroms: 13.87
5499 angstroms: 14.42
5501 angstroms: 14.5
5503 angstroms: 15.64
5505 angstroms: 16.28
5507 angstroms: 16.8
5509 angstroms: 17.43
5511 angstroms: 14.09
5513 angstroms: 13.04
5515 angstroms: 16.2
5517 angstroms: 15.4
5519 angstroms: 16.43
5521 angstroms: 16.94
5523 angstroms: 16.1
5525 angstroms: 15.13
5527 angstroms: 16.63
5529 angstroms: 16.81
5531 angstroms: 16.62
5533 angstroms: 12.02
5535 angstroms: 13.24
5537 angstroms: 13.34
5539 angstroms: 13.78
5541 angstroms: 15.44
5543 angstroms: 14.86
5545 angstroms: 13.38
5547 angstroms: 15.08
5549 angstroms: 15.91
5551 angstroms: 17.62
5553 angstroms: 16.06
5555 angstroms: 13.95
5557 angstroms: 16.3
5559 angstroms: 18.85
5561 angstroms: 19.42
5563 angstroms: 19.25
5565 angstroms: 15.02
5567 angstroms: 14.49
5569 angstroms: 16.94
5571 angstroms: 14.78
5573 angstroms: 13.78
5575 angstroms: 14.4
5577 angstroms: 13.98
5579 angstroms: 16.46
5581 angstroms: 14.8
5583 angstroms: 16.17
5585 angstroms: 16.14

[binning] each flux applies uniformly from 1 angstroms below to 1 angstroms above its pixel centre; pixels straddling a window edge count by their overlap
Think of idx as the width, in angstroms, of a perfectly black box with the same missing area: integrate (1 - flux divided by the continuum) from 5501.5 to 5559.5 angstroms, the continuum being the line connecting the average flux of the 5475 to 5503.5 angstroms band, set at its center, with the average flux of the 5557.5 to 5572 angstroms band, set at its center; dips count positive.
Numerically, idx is 2.8 angstroms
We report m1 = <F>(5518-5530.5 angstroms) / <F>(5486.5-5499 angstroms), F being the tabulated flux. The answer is 1.06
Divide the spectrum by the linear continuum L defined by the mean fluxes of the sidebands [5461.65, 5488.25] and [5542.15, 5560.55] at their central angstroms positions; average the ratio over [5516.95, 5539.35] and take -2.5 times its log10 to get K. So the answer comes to 0.03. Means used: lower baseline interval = 15.3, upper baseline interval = 15.9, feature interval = 15.2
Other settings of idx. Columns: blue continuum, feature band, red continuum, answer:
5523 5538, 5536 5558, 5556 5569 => 1.4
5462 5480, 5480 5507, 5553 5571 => -0.4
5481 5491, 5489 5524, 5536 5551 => 0.8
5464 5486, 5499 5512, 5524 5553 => -0.5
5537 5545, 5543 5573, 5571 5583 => -3.1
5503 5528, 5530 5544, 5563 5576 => 1.3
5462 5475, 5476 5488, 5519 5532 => -0.6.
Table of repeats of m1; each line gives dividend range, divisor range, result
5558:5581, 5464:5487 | 1.06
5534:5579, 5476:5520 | 1.00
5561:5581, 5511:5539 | 1.03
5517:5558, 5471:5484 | 1.01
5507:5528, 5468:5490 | 1.01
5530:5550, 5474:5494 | 0.91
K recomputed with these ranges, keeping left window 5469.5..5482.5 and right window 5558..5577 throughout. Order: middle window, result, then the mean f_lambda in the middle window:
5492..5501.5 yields 0.07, 14.4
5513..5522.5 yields -0.02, 15.9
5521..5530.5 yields -0.04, 16.3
